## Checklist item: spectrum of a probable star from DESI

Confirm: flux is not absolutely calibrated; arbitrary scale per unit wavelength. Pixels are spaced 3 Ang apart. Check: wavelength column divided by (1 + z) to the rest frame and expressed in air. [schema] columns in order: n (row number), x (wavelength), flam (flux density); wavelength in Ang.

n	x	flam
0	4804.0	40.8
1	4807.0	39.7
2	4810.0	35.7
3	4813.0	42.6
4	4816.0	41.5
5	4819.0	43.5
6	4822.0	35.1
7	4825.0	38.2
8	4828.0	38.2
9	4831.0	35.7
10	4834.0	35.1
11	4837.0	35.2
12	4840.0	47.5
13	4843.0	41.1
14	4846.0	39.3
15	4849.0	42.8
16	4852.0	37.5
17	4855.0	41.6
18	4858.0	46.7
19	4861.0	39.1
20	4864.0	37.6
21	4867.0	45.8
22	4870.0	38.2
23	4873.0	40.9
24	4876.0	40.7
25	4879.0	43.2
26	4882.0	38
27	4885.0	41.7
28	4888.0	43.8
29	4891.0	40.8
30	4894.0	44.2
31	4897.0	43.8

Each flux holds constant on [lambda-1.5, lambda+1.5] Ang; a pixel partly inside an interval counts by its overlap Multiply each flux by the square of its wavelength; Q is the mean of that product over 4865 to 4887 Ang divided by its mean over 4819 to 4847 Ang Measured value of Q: 1.09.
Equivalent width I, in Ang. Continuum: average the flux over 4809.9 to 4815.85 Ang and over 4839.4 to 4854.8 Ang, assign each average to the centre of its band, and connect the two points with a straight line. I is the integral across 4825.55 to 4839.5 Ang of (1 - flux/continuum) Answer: 1.3 Ang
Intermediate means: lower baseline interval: 40.5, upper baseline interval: 41.3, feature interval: 37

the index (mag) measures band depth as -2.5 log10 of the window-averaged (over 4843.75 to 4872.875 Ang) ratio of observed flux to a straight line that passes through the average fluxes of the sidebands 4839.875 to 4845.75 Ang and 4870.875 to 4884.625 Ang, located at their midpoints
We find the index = 0.02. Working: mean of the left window 42.5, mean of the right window 40.7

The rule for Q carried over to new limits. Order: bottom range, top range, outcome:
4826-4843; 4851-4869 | 1.08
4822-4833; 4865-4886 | 1.13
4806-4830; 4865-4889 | 1.08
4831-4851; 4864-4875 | 1.04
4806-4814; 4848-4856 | 1.05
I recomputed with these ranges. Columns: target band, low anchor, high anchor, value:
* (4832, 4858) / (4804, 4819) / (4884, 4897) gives 0.7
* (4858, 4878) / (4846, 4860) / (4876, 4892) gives 0.3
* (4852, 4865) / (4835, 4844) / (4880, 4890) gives 0.0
